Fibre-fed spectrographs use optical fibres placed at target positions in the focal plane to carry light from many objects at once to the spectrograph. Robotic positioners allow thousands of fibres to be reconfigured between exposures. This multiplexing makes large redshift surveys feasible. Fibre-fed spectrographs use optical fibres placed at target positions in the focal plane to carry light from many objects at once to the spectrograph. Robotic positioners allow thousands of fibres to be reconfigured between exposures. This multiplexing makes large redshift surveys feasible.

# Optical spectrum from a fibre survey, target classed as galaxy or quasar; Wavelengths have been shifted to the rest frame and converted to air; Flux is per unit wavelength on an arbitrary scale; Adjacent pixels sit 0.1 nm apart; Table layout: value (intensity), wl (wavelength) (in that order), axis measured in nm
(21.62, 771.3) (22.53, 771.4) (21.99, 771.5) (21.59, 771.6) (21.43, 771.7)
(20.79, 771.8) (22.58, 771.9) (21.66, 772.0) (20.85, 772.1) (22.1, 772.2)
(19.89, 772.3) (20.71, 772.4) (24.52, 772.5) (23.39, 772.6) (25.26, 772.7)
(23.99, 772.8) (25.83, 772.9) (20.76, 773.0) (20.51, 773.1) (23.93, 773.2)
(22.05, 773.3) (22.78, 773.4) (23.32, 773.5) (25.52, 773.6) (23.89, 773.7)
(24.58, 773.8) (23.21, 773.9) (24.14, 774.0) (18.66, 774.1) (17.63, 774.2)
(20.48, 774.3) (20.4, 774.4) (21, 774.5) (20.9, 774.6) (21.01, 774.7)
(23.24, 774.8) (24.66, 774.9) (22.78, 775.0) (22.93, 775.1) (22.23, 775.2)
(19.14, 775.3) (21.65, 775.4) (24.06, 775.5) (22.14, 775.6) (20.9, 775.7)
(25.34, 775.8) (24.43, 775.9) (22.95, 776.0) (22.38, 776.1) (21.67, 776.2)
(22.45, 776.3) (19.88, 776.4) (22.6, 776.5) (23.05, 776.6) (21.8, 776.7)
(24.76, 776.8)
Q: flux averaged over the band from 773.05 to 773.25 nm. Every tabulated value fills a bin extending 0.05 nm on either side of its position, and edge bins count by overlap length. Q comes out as 22.2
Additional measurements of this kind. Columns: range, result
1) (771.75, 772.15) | 21.5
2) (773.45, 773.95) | 24.1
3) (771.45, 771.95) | 21.7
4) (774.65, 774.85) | 22.1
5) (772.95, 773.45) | 22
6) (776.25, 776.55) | 21.6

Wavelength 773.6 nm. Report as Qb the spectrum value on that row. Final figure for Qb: 25.52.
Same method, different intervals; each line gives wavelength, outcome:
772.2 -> 22.1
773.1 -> 20.51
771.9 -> 22.58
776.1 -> 22.38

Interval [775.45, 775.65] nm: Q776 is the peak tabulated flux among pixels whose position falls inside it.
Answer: 24.06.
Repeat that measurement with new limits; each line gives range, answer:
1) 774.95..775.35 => 22.93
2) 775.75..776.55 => 25.34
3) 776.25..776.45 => 22.45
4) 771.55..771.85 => 21.59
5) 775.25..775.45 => 21.65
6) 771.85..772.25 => 22.58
